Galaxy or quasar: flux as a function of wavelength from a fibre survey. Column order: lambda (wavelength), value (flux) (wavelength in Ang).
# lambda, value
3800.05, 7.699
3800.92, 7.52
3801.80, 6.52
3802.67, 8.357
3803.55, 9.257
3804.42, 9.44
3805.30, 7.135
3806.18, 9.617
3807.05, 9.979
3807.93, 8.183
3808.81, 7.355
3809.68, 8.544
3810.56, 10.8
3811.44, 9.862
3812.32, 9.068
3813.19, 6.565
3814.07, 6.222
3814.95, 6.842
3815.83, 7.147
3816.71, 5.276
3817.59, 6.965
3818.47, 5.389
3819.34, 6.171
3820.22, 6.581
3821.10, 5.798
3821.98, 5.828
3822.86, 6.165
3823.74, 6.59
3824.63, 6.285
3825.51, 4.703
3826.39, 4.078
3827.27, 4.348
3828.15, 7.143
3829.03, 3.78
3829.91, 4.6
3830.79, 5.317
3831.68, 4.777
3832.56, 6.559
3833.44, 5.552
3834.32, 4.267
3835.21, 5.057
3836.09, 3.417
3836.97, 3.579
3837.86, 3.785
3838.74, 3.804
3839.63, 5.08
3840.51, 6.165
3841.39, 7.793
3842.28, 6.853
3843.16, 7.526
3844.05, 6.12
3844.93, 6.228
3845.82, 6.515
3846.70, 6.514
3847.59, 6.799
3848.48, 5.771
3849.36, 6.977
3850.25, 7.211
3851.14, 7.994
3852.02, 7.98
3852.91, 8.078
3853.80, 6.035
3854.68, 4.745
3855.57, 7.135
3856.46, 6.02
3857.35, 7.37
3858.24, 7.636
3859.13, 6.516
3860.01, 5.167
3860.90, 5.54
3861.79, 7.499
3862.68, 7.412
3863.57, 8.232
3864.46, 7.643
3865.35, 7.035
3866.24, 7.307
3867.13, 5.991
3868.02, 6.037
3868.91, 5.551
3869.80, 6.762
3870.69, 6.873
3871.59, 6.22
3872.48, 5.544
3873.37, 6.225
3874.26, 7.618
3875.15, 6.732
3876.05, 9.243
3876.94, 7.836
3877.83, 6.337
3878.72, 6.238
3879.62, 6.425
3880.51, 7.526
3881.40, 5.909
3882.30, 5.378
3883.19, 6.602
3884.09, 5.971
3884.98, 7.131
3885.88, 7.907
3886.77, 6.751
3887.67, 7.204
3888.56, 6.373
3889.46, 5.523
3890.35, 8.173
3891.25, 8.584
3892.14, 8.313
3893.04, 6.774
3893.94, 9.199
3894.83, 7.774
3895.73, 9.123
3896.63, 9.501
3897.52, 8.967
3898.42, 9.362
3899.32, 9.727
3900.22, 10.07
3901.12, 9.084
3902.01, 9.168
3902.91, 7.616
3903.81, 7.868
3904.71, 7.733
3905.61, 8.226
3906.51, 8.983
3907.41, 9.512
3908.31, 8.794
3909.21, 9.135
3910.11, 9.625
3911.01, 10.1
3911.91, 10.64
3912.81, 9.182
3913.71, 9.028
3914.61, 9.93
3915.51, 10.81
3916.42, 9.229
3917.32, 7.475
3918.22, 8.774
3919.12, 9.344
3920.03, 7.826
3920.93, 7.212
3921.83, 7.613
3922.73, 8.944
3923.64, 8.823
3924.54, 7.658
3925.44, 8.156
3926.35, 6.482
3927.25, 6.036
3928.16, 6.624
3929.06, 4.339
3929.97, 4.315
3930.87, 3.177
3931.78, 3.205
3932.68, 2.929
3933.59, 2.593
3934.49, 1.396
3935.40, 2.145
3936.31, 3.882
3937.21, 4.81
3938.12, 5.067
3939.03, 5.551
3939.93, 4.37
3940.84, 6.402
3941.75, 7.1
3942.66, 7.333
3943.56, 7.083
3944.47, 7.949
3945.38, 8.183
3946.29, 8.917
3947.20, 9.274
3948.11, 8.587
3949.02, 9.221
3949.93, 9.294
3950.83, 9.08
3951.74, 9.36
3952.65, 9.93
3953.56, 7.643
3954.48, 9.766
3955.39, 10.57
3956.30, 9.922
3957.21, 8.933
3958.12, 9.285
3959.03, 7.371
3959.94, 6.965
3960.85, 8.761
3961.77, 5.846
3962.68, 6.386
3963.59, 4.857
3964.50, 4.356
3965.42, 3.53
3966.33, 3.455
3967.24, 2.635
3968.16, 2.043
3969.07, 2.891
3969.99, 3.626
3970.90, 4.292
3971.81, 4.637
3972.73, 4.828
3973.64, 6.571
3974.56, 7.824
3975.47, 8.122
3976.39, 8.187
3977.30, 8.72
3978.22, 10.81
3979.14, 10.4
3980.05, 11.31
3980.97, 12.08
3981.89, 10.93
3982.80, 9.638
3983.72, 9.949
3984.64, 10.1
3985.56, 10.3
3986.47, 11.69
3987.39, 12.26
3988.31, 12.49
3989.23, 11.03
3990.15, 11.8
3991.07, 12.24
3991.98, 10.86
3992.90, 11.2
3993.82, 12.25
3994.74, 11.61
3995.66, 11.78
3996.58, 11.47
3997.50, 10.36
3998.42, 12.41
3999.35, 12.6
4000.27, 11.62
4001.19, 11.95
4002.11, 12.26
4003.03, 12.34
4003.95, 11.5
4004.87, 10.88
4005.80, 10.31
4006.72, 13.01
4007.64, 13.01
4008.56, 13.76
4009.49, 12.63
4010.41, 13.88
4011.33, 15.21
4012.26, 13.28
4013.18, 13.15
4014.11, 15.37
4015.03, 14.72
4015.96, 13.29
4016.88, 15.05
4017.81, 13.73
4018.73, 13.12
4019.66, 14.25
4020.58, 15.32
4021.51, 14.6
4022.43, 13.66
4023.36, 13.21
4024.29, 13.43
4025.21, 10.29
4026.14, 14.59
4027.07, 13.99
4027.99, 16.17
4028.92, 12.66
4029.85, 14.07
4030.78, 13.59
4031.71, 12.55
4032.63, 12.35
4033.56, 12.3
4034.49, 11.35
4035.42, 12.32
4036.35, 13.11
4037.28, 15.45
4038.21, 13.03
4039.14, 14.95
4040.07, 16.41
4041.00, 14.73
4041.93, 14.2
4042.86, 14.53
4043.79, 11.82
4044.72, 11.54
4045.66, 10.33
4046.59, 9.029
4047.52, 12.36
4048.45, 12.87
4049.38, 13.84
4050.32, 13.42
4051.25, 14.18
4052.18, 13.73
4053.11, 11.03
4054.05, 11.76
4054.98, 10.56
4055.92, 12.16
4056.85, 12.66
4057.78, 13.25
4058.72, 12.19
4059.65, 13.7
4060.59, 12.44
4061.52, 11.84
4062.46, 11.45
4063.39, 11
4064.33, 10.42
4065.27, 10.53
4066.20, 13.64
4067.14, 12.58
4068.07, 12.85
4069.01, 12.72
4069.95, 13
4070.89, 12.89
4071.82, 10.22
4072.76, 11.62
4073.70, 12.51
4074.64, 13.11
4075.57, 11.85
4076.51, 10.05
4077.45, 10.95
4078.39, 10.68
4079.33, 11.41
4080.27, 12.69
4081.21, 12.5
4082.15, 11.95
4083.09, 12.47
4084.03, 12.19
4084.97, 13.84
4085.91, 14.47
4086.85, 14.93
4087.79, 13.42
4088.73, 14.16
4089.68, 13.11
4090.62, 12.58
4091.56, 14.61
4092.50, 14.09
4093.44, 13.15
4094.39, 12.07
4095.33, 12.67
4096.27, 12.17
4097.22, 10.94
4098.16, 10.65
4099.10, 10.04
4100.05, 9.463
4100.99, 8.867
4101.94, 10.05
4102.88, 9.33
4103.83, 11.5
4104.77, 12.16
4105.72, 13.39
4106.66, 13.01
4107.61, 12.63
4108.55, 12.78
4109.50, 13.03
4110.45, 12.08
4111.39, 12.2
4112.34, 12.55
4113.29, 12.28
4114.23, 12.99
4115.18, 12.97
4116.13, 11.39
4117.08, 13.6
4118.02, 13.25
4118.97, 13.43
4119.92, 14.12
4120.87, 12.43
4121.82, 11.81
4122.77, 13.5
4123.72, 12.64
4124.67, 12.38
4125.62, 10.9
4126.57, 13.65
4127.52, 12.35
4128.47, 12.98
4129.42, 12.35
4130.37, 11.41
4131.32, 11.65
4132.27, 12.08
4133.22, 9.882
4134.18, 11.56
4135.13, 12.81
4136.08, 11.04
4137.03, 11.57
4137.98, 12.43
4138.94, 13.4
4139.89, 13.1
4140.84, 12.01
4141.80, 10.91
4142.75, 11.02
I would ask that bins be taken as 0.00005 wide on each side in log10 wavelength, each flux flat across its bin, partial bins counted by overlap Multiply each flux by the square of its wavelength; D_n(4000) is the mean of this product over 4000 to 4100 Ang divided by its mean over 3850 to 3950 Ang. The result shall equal 1.9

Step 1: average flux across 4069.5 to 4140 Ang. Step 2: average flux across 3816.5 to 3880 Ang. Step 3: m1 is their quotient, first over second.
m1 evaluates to 2.0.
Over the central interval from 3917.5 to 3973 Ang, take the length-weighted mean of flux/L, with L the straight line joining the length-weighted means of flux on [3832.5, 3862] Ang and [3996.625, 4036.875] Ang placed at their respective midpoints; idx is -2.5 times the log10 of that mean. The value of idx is 0.489 mag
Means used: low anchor 6.14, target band 6.43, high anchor 13.1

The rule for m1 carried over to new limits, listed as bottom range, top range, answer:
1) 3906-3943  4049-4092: 1.80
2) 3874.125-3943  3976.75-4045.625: 1.73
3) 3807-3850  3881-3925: 1.35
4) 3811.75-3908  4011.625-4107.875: 1.88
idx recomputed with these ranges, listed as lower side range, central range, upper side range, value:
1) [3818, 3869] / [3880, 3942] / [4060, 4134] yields 0.05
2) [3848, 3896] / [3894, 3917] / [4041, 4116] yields -0.17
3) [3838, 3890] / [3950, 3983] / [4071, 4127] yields 0.23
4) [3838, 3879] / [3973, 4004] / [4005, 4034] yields 0.13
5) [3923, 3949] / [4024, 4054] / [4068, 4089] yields -0.23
